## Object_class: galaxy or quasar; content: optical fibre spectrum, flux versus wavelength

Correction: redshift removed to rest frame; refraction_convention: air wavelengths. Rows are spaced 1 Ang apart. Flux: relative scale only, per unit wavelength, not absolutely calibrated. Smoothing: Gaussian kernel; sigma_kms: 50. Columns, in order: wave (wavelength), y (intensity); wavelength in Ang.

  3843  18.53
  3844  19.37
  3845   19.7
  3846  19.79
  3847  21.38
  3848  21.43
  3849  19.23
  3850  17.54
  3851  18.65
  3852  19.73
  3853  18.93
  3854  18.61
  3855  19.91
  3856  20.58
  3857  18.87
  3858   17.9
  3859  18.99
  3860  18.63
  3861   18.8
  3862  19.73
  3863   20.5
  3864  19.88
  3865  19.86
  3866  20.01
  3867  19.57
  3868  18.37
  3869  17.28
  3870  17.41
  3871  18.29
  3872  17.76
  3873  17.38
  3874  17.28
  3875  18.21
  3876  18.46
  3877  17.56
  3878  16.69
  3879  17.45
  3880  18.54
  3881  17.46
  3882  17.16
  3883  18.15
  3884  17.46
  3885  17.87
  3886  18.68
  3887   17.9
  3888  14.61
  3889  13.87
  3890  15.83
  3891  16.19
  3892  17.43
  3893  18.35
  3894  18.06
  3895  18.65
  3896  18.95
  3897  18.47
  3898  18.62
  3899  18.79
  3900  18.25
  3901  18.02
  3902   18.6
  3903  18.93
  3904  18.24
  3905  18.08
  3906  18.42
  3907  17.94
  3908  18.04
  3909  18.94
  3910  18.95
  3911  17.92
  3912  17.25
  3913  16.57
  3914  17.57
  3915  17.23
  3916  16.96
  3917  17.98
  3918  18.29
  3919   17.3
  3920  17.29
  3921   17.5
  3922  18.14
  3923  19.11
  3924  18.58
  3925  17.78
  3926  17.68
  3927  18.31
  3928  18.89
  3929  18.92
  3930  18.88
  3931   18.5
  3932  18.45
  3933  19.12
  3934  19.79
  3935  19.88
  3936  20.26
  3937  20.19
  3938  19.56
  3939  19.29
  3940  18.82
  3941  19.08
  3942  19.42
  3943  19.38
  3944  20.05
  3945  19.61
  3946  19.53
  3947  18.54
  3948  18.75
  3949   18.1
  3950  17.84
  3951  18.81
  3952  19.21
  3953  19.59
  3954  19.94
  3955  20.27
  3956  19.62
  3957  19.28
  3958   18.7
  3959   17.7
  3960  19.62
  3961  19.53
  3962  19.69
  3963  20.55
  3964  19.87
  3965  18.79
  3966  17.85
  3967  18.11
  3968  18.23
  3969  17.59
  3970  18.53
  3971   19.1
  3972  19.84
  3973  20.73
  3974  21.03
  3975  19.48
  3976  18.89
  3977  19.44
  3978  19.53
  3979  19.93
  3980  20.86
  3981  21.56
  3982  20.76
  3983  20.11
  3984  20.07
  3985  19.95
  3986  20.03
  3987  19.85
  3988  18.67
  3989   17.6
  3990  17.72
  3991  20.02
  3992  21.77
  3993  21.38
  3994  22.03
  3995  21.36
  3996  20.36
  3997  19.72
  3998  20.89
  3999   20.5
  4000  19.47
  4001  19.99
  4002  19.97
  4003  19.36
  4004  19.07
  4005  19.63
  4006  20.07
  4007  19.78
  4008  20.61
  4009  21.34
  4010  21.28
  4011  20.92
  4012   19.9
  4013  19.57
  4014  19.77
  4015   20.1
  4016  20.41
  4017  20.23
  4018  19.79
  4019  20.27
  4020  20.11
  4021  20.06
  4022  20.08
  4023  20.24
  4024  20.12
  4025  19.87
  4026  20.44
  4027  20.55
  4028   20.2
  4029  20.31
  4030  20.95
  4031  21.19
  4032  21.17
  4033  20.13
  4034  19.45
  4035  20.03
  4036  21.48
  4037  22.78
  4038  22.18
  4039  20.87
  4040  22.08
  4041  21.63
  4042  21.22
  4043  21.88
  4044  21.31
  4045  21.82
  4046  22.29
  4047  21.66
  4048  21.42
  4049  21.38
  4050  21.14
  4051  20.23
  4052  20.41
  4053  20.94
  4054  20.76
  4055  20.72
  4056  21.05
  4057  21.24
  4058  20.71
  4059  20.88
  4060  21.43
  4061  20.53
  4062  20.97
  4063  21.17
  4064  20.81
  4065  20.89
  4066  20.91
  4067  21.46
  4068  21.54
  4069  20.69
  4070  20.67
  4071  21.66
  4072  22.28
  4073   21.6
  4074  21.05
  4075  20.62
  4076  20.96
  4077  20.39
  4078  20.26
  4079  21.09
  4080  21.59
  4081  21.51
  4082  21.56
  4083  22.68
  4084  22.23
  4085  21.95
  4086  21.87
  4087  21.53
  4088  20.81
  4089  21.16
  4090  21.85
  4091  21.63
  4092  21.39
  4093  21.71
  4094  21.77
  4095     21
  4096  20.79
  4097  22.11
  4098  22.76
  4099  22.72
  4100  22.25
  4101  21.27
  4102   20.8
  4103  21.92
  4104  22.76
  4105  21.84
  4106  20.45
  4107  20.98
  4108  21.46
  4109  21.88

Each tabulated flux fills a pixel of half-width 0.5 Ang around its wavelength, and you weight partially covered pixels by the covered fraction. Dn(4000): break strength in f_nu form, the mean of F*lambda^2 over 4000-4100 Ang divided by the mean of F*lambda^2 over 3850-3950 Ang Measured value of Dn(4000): 1.23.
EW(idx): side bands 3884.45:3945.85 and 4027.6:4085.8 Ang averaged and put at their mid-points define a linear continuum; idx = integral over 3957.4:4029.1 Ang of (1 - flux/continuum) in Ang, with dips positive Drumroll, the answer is 0.0 Ang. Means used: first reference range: 18.3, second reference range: 21.2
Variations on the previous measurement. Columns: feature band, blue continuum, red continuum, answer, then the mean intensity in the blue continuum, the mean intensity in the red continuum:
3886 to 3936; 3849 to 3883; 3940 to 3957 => 2.4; 18.5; 19.2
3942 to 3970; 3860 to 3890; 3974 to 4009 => 0.5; 18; 20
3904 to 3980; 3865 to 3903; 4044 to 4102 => 0.2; 17.8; 21.3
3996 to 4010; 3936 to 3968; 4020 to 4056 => 0.1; 19.2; 20.9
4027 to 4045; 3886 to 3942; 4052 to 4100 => -0.5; 18.2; 21.3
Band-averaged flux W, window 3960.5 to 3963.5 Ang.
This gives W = 19.9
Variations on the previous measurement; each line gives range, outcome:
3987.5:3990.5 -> 18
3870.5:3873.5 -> 17.8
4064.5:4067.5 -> 21.1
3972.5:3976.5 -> 20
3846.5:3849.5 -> 20.7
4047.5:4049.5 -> 21.4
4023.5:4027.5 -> 20.2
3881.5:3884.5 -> 17.6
